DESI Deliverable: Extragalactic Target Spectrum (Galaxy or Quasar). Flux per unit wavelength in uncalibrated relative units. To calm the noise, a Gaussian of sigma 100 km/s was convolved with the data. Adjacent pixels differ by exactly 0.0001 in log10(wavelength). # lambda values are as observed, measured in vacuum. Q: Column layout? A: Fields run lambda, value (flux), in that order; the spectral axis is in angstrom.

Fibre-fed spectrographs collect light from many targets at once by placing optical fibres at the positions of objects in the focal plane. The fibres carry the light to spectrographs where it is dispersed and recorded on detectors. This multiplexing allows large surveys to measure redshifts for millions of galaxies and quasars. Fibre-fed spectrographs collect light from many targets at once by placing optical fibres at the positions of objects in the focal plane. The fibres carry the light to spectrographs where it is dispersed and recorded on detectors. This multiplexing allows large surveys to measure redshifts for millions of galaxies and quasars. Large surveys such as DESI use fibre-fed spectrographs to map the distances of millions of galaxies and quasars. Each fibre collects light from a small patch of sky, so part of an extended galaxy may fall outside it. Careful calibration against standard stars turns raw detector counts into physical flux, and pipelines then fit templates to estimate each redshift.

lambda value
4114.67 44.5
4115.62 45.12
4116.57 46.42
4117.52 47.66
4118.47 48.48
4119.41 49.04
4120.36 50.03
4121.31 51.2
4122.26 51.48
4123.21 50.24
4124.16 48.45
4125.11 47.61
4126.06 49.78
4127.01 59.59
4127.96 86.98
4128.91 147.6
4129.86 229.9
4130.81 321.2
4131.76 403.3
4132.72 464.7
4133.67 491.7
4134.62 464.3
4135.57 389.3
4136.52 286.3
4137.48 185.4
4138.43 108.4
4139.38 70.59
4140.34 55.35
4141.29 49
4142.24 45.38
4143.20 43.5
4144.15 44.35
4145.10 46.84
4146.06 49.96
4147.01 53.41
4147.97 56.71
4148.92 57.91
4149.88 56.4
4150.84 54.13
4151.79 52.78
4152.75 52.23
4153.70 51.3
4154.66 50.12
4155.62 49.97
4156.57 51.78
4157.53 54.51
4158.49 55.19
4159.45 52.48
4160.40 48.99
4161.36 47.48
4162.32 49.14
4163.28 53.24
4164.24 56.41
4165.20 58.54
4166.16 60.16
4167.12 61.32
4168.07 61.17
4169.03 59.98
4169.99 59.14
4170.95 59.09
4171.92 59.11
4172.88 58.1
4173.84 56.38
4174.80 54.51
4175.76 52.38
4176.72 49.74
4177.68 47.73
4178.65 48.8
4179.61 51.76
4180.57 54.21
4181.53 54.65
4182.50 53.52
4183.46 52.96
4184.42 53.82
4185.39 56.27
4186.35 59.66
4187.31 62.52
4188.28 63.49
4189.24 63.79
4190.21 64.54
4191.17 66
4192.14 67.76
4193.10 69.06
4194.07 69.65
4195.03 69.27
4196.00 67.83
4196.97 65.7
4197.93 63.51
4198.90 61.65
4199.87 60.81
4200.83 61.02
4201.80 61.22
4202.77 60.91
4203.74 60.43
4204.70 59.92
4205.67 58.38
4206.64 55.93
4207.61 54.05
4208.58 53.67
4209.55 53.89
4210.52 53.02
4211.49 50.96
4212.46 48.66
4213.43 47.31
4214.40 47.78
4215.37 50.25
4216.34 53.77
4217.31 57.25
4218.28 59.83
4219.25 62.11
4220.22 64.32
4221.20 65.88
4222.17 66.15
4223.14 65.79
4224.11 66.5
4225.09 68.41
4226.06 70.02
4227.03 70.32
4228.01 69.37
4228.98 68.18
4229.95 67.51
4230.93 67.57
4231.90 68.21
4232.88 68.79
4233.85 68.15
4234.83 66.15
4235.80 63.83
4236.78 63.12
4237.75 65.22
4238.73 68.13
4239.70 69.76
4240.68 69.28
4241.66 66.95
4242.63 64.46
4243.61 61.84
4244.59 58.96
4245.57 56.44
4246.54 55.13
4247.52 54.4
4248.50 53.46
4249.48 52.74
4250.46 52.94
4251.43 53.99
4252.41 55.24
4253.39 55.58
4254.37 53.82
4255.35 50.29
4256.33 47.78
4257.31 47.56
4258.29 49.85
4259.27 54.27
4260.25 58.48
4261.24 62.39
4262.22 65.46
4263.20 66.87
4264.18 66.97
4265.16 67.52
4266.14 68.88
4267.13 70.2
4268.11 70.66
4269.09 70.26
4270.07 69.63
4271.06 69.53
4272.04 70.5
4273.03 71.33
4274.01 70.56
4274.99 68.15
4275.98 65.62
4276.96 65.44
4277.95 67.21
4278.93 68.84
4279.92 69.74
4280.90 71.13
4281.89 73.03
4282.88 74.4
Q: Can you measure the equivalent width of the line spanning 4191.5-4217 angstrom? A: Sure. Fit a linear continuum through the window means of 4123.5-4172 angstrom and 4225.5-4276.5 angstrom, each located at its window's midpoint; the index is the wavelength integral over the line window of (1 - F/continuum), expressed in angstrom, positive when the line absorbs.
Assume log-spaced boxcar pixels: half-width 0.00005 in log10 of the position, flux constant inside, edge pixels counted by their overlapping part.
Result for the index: 7.91 angstrom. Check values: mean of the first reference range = 111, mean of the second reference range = 63.1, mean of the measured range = 58.7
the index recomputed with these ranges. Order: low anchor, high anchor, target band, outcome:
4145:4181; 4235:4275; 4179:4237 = -3.3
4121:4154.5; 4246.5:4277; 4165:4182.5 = 9.0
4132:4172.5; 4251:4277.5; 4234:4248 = 1.5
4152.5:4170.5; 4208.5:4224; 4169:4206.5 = -2.7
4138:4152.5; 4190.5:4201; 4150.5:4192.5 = 3.8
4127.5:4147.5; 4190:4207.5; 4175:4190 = 6.4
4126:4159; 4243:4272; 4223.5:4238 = 1.9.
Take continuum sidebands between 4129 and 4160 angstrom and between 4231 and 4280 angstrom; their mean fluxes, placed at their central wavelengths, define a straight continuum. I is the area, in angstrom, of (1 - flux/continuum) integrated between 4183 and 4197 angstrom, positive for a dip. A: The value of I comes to 5.79 angstrom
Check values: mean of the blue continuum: 140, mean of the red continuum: 62.8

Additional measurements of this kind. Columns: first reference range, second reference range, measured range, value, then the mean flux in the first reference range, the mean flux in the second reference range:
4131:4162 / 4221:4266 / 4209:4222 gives 4.1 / 128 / 62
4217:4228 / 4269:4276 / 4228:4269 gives 3.6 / 65.4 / 69.6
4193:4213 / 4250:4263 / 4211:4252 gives -3.3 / 59.7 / 54.7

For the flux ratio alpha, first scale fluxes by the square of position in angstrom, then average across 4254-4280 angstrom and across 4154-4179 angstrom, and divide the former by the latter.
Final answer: 1.23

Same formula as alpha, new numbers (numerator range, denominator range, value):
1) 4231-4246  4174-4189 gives 1.23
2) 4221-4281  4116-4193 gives 0.74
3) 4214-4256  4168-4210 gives 1.07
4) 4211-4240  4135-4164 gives 0.83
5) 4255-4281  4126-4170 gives 0.59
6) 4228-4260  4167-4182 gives 1.12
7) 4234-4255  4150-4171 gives 1.15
